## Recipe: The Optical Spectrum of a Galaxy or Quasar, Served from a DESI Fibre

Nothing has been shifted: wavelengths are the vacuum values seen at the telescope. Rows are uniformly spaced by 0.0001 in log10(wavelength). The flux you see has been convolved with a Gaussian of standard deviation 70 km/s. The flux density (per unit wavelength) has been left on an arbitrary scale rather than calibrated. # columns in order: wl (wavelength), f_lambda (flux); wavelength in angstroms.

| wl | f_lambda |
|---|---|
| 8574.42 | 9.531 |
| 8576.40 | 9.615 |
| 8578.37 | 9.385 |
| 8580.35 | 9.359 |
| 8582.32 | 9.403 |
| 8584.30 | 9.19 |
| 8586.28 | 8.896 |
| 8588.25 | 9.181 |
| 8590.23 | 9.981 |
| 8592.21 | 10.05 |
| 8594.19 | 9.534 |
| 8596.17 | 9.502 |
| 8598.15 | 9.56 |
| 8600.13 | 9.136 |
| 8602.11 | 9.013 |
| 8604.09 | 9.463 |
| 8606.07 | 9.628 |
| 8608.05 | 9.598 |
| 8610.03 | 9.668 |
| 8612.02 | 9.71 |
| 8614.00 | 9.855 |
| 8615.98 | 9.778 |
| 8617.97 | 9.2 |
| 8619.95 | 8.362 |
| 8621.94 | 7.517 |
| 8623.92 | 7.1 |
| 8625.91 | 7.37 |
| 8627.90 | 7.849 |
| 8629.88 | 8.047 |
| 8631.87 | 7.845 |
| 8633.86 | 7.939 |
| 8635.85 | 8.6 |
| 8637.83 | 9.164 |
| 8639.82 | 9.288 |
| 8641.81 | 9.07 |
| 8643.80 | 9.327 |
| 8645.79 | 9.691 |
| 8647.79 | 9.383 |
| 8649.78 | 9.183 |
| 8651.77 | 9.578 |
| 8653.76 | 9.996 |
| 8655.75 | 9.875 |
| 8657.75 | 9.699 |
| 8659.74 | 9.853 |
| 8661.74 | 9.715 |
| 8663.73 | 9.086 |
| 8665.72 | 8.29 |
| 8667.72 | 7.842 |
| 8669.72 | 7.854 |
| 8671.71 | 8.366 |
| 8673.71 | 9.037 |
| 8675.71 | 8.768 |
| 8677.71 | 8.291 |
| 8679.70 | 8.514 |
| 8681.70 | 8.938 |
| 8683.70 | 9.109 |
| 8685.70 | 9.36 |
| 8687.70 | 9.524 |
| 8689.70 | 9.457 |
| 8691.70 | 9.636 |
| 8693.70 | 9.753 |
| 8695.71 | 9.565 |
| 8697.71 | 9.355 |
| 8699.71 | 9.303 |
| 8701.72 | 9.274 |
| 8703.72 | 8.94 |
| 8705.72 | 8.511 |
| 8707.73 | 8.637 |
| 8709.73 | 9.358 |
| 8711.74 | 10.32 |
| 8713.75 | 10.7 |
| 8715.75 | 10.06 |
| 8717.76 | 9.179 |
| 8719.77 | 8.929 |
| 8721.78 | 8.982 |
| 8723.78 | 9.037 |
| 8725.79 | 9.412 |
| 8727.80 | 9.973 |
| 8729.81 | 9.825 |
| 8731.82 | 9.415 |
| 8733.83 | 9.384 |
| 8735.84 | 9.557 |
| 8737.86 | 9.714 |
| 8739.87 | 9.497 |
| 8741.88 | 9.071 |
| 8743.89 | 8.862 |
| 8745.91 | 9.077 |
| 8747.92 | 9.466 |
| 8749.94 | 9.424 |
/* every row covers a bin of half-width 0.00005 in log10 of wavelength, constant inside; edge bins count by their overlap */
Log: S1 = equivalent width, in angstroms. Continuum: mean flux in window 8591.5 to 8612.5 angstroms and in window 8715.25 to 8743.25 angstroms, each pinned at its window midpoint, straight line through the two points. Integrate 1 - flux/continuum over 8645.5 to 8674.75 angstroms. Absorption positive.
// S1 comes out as 0.99 angstroms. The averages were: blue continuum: 9.52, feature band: 9.15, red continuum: 9.41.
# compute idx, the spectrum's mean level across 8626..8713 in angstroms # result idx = 9.04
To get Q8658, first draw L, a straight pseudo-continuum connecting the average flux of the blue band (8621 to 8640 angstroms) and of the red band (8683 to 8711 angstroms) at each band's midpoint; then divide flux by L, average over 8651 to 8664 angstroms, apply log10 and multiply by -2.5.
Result -0.14 mag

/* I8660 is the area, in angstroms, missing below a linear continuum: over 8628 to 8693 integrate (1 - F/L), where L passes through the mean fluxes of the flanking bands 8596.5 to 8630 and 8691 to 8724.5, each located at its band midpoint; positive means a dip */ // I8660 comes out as 1.1 angstroms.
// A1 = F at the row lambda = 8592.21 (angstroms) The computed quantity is 10.05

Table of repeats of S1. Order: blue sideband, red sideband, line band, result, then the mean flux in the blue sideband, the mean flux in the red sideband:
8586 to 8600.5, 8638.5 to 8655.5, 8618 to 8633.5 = 2.70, 9.52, 9.45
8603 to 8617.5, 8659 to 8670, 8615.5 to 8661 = 1.69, 9.65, 8.8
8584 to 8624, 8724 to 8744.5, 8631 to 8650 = 0.79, 9.28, 9.47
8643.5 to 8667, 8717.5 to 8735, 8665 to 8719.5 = 1.70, 9.46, 9.36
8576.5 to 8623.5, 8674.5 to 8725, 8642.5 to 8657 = -0.43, 9.33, 9.26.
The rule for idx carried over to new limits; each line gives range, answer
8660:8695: 8.94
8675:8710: 9.13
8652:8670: 9.2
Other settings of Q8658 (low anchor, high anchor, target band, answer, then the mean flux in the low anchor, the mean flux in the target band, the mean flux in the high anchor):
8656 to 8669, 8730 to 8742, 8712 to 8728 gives -0.02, 9.09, 9.55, 9.49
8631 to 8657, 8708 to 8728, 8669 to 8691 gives 0.06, 9.16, 8.86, 9.55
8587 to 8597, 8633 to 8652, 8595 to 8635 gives 0.07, 9.63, 8.81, 9.11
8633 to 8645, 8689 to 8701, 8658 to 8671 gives 0.04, 8.93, 8.82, 9.5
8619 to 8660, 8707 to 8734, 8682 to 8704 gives -0.01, 8.78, 9.39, 9.53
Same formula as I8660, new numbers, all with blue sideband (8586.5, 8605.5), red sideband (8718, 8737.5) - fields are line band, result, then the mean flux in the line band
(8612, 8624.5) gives 0.9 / 8.78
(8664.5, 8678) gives 1.5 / 8.36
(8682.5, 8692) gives 0.0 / 9.39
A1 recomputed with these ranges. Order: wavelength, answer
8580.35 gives 9.359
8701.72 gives 9.274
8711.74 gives 10.32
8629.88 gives 8.047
